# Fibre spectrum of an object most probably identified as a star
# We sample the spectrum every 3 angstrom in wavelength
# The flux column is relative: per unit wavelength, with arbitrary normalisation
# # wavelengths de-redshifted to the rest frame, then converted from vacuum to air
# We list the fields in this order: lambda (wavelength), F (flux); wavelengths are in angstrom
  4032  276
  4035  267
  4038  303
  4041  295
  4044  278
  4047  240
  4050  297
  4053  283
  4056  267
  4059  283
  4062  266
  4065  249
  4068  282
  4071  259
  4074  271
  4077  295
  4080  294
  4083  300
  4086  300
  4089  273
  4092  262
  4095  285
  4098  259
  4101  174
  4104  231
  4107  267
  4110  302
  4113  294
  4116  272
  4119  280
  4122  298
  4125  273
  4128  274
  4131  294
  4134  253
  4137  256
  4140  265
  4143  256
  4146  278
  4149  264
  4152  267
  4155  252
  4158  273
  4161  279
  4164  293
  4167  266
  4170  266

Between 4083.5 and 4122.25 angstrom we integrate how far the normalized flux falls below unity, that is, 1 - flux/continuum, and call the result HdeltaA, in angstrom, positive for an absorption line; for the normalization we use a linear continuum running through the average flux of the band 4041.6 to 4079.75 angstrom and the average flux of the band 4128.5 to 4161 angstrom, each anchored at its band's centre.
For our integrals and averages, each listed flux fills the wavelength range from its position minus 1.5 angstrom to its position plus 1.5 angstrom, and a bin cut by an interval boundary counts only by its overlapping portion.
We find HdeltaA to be 0.19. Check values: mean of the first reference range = 274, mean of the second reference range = 267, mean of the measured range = 269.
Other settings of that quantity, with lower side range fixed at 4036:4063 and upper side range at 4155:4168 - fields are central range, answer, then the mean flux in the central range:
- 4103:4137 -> 0.1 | 276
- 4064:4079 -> 0.3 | 273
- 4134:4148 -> 0.7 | 263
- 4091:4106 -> 1.9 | 242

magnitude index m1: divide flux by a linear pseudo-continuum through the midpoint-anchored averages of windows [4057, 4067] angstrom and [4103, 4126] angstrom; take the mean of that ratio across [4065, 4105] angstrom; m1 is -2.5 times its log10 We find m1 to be 0.02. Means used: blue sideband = 267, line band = 268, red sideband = 278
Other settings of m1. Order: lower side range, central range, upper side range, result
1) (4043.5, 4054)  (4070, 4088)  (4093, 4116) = -0.08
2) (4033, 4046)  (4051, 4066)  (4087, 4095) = 0.03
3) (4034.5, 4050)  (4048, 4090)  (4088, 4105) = -0.07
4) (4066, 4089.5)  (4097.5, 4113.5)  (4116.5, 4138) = 0.11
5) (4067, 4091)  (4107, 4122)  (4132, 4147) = -0.06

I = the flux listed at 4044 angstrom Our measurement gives 278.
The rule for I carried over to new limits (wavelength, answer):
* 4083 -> 300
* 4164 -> 293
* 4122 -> 298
